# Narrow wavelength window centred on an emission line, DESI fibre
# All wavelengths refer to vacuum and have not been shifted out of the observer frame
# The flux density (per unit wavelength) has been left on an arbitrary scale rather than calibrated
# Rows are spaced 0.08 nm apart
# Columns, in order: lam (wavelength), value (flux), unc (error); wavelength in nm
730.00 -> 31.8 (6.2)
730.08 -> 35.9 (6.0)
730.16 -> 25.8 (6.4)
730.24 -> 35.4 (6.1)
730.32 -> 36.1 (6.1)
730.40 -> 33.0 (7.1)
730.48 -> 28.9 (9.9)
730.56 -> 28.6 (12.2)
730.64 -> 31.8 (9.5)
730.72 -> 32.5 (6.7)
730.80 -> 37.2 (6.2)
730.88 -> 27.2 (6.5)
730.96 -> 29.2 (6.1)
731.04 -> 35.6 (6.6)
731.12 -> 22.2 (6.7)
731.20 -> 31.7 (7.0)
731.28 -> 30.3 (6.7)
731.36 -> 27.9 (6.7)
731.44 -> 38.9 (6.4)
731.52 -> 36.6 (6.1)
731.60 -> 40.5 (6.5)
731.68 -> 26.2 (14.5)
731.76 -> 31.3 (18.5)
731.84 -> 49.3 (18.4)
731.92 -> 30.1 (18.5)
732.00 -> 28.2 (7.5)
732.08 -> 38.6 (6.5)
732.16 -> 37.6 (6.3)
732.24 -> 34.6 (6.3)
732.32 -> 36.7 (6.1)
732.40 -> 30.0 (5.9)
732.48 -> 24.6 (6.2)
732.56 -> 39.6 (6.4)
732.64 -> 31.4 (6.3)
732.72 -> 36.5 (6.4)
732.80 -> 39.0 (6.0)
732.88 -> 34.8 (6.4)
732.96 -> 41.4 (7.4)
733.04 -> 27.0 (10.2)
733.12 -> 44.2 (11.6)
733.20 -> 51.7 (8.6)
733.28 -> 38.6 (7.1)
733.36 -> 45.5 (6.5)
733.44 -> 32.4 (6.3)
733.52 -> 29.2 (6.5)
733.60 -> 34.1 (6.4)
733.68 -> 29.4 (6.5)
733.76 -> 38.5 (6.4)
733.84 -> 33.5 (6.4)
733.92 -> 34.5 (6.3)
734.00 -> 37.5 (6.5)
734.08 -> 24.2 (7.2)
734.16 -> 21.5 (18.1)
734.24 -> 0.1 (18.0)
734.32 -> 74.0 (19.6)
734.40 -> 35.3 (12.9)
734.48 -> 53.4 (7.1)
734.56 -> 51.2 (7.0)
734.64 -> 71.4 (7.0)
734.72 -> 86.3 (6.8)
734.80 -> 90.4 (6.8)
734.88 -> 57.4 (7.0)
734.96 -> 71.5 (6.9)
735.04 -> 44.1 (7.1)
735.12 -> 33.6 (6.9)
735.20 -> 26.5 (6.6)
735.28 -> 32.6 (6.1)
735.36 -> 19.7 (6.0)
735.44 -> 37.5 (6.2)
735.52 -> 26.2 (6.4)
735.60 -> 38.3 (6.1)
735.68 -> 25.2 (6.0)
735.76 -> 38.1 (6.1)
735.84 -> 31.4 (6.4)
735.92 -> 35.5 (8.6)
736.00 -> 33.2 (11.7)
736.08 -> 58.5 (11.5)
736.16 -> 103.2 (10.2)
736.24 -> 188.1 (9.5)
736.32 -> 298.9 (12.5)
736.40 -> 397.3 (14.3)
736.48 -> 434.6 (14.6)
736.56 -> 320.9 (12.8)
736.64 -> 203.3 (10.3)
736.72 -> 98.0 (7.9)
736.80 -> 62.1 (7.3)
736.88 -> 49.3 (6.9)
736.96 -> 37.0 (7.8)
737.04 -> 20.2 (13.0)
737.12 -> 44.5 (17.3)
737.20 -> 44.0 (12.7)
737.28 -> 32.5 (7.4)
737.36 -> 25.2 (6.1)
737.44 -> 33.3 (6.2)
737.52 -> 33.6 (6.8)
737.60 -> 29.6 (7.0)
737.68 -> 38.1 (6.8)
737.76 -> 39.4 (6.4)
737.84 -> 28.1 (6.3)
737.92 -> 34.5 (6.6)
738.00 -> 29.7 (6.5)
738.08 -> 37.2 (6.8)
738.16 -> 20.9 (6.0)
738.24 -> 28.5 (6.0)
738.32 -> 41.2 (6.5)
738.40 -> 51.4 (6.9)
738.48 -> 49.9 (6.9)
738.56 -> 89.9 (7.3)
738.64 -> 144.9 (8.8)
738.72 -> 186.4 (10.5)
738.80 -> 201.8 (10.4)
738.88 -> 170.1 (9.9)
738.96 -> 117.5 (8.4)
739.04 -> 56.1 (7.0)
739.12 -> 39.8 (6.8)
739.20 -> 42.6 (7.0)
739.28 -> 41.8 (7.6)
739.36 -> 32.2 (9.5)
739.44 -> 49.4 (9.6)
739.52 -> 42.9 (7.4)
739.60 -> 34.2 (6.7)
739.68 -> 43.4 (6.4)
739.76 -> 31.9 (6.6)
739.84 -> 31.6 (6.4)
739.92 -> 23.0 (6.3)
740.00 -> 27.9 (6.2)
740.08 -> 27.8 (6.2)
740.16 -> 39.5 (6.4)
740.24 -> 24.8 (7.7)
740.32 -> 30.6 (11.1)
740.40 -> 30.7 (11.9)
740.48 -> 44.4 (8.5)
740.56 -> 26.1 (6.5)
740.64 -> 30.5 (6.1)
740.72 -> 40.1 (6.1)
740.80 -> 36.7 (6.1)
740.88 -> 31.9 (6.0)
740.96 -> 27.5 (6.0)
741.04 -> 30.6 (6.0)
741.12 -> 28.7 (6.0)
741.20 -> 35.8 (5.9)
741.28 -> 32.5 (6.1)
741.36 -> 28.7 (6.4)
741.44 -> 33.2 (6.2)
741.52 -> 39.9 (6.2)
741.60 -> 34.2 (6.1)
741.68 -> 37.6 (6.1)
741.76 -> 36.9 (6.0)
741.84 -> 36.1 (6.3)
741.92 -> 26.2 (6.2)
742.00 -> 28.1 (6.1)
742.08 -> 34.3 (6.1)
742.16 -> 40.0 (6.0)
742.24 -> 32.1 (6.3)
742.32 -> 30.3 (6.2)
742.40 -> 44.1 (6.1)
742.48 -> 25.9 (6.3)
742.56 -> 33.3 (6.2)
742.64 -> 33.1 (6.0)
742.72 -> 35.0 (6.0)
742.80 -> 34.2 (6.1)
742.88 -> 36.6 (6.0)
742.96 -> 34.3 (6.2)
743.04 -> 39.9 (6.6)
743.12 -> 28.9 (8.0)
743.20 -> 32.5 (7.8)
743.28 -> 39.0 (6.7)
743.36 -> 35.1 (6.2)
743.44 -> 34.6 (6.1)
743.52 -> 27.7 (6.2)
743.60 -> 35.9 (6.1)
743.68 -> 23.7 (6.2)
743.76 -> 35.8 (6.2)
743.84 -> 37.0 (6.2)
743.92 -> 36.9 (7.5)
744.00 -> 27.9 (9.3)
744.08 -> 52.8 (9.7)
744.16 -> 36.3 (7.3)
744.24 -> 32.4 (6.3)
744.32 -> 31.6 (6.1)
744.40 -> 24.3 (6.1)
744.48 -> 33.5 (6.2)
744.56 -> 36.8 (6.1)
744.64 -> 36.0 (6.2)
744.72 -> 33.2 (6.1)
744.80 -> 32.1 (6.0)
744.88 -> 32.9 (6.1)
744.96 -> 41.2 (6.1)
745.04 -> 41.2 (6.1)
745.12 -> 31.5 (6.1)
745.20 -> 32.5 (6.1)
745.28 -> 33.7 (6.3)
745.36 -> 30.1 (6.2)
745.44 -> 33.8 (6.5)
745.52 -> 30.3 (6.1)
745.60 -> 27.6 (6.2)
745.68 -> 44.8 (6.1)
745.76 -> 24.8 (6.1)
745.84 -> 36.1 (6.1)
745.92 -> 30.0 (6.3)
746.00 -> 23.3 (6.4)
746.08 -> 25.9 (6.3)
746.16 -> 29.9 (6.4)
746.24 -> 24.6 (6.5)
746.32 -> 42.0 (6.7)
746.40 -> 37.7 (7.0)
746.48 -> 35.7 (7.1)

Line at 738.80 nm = [N II] 6583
